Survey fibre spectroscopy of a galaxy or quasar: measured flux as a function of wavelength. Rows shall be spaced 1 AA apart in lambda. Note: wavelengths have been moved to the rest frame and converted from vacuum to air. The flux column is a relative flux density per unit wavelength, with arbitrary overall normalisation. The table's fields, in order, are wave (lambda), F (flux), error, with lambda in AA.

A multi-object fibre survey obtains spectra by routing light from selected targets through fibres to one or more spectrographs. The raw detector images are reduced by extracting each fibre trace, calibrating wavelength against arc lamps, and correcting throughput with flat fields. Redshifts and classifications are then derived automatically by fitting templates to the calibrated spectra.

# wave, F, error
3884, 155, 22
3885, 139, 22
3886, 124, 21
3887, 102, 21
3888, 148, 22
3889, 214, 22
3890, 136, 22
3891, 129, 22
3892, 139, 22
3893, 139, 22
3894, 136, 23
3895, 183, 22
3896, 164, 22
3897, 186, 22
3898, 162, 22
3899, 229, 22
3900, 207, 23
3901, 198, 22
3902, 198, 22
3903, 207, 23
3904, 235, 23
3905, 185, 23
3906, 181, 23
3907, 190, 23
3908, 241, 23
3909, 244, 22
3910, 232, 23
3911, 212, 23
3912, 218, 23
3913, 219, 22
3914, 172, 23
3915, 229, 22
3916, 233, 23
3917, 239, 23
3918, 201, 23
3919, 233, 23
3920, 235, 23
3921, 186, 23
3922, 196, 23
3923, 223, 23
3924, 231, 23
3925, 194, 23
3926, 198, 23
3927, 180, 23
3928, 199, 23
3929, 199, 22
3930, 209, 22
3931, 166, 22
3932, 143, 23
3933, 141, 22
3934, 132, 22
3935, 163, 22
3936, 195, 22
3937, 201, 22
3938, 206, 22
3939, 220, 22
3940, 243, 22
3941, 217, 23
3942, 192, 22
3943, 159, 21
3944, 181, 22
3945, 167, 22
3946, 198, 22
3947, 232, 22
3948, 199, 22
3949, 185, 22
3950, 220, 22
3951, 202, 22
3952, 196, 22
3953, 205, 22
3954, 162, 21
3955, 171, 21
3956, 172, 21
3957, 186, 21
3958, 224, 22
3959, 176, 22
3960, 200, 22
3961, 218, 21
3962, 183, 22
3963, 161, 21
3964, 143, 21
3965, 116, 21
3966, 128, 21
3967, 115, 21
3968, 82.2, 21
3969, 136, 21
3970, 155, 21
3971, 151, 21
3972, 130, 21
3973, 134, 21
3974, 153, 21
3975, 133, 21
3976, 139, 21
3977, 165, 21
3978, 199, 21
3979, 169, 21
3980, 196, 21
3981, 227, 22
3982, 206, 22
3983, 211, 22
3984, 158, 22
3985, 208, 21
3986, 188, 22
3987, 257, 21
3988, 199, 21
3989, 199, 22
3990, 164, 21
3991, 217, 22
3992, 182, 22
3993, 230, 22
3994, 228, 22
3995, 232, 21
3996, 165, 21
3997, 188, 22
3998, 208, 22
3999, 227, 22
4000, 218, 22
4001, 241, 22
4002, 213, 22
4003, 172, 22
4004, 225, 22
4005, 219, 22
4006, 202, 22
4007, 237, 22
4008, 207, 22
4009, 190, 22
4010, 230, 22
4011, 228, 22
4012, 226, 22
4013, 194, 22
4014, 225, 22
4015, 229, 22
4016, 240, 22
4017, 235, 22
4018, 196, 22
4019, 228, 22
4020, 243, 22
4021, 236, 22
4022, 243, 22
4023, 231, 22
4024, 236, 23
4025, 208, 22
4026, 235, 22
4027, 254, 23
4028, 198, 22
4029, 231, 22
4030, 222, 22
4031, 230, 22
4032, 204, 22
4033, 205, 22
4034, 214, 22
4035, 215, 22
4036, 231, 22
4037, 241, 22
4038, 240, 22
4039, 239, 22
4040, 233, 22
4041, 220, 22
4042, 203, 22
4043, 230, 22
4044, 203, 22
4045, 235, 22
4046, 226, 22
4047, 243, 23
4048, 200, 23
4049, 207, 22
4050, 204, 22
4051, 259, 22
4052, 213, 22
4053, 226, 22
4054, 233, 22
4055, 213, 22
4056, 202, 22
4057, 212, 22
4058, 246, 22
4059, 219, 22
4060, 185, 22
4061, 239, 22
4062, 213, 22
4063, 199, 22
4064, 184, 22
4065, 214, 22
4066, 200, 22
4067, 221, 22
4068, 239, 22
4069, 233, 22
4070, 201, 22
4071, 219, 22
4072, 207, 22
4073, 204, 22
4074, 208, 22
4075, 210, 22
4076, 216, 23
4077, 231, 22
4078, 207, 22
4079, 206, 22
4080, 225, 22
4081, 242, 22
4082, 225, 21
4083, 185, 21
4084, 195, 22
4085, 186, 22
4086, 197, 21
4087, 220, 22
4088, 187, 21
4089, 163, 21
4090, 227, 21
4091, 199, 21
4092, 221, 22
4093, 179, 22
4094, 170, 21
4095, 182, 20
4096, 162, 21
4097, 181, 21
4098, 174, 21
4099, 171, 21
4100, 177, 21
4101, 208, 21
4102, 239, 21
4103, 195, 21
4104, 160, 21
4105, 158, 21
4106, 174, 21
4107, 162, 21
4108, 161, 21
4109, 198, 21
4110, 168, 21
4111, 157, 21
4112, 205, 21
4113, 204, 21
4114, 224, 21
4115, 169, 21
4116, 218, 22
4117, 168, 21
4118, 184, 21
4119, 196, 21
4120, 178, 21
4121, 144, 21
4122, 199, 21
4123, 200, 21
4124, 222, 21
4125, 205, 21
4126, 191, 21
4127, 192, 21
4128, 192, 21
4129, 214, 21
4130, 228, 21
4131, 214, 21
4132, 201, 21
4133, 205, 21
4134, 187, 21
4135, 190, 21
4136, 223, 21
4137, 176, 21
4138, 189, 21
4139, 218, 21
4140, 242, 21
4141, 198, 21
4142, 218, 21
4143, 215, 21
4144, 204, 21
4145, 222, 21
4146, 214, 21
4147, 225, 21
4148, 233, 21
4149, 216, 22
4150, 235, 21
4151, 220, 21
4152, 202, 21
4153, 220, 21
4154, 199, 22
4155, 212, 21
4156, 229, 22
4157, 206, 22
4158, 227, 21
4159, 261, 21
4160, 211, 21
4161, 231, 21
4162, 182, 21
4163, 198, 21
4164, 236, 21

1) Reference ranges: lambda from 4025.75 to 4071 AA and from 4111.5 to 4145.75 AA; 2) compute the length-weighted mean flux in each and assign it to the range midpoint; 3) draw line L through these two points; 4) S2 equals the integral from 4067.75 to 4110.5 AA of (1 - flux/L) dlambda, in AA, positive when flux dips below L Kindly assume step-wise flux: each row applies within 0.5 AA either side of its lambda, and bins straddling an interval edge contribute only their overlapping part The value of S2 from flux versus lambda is 2.8 AA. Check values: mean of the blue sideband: 220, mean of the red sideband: 201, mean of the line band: 197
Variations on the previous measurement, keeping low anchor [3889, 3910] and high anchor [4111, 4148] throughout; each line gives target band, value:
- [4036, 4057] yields -2.91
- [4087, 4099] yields 0.76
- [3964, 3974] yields 3.22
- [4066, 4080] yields -1.22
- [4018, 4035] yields -2.62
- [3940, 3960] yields -0.38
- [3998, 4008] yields -1.18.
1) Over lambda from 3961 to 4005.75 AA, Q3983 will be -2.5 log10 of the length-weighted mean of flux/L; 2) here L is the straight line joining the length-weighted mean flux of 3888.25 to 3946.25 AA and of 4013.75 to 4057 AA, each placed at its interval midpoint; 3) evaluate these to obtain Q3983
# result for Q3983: 0.17 mag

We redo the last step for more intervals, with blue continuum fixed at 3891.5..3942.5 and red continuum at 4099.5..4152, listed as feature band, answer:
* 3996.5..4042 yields -0.12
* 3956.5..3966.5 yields 0.14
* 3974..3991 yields 0.05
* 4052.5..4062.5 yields -0.11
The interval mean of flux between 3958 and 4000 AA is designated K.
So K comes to 179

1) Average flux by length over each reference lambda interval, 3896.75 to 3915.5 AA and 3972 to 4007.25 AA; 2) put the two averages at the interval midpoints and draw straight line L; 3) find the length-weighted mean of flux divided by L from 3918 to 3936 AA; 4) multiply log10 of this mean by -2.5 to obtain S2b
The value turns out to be 0.081 mag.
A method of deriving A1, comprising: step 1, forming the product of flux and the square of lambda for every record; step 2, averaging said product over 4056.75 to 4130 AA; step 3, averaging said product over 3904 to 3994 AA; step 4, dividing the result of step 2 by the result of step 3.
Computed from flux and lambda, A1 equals 1.1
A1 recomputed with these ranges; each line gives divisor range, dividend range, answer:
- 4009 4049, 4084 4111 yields 0.85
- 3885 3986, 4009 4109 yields 1.23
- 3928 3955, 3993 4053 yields 1.21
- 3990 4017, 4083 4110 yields 0.91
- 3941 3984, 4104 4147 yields 1.22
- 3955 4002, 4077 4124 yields 1.12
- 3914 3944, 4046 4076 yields 1.16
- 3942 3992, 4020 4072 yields 1.30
